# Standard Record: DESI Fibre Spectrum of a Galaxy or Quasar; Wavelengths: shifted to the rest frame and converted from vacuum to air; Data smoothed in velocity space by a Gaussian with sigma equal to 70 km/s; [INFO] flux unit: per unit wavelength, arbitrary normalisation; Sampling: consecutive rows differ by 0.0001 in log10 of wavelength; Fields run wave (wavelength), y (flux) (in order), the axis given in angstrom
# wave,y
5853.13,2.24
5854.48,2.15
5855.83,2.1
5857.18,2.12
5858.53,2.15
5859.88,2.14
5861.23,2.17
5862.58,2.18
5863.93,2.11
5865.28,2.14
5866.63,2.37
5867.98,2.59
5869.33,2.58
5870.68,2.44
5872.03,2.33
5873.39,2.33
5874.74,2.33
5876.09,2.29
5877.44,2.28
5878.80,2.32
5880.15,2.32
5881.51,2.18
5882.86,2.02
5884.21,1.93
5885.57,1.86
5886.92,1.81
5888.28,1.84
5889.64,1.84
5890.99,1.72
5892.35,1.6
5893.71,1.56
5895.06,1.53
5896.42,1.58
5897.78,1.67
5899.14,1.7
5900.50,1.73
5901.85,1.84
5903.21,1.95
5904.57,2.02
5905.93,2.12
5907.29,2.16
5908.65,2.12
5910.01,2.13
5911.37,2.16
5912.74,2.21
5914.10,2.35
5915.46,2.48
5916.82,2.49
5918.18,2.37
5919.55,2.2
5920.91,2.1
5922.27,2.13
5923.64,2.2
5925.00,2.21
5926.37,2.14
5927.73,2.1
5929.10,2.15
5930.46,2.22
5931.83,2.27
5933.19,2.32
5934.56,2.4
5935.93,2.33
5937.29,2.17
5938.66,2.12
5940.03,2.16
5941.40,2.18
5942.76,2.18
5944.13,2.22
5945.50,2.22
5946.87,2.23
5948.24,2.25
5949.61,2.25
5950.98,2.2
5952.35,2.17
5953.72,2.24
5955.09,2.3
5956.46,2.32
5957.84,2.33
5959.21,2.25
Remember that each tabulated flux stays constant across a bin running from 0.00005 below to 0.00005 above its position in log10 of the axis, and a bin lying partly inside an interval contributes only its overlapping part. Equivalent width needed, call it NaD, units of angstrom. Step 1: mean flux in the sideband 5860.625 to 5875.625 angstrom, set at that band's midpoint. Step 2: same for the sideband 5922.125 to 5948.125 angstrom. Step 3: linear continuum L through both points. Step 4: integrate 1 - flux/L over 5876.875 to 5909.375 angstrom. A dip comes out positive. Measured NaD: 5.4 angstrom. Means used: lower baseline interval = 2.33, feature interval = 1.9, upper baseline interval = 2.21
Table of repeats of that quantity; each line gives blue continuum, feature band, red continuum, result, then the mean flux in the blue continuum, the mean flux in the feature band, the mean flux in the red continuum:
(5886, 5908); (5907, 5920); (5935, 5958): -2.2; 1.79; 2.27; 2.23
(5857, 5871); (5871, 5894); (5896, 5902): -0.8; 2.27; 2.05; 1.7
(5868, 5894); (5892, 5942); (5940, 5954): 1.7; 2.1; 2.09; 2.21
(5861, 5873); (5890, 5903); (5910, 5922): 3.5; 2.33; 1.67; 2.28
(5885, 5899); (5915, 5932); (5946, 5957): -2.1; 1.7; 2.23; 2.24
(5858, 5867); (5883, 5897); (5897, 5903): 0.9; 2.17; 1.74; 1.75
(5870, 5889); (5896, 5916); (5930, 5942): 1.7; 2.16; 2.02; 2.24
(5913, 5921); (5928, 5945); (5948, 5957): 0.5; 2.34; 2.22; 2.25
